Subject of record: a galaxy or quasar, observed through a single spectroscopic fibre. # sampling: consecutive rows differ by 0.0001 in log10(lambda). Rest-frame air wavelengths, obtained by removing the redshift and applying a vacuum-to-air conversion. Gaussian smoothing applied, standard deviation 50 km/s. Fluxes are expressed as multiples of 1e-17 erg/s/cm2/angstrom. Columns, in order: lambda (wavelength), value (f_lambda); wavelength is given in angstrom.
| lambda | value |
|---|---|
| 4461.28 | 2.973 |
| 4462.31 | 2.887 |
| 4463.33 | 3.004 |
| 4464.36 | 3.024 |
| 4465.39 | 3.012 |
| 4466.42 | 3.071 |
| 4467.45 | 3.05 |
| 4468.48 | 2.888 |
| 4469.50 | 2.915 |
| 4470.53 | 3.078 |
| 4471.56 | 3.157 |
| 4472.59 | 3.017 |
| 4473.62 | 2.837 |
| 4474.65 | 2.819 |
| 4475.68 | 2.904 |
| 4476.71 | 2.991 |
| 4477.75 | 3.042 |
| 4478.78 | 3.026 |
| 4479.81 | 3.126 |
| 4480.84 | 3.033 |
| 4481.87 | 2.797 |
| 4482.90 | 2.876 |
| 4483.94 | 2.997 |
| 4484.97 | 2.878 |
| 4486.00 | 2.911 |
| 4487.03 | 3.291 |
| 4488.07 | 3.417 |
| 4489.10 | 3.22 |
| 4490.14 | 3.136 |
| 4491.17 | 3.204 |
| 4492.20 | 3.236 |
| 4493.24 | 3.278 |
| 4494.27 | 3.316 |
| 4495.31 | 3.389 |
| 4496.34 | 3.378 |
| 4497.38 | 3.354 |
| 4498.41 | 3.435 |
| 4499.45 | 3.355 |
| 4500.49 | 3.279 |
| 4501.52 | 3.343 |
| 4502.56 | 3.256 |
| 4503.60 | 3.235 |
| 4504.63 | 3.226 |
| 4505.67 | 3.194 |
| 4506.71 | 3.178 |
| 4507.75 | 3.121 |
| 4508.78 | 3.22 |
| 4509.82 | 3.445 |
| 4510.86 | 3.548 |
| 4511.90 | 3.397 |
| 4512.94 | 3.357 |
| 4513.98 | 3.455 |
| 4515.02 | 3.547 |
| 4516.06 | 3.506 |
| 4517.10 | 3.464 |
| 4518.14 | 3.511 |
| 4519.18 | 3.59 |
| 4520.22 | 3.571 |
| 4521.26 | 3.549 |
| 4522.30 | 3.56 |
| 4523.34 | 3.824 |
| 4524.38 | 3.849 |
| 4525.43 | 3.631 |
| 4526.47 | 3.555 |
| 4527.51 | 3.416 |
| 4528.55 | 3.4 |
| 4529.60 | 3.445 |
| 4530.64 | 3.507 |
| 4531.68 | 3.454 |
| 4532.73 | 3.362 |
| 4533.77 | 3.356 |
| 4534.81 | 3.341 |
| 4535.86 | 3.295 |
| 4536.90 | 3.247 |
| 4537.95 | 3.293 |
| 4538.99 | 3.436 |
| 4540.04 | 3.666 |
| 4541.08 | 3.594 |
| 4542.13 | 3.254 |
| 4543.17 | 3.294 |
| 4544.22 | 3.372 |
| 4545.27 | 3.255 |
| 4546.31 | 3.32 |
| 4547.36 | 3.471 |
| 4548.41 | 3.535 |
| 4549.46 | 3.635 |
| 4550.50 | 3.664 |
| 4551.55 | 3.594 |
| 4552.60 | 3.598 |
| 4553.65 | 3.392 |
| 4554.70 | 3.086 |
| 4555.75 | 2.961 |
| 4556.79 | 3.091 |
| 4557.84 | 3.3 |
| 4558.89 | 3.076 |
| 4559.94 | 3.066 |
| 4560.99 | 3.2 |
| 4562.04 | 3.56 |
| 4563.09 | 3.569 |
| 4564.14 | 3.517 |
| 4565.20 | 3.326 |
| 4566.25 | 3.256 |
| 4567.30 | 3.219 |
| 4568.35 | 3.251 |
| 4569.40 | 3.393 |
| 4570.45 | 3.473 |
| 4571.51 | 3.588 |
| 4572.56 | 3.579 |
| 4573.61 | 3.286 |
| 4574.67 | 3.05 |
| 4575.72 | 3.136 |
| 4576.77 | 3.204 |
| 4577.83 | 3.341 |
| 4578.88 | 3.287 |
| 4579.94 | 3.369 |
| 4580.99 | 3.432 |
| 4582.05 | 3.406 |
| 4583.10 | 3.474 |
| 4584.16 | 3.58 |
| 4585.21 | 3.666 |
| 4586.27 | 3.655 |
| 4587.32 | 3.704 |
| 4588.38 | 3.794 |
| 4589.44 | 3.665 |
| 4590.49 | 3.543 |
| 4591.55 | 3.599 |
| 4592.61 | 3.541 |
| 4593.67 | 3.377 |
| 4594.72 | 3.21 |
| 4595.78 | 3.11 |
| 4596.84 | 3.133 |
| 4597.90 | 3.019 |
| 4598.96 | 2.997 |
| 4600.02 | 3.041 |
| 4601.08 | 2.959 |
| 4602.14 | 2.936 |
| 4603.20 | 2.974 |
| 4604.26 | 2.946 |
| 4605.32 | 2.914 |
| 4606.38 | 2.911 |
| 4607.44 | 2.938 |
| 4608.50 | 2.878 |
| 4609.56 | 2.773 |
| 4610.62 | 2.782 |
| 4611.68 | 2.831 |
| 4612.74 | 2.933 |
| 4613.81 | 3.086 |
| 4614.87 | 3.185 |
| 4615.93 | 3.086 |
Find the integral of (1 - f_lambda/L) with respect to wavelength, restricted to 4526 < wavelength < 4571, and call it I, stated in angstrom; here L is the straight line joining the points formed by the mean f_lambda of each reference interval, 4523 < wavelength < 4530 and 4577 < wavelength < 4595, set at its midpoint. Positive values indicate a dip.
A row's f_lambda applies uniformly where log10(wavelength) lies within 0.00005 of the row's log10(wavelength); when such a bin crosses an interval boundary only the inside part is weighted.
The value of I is 2.3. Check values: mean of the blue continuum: 3.58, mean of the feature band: 3.37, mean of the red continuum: 3.51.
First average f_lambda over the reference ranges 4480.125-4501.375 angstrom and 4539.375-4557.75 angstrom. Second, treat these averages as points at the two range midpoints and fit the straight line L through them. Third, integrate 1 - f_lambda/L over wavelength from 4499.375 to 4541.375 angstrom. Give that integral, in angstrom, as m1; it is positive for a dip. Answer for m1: -1.7 angstrom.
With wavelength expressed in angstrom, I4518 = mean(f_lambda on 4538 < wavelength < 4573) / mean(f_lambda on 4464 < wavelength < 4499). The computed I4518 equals 1.1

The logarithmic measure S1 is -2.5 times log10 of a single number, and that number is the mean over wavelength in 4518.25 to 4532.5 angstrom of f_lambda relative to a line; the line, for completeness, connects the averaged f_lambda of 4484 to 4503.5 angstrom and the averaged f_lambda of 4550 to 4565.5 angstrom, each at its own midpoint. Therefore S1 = -0.08 mag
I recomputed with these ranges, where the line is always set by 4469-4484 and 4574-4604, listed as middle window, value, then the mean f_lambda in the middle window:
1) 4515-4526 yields -1.7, 3.6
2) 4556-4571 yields -0.3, 3.3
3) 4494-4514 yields -1.7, 3.32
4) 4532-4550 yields -1.3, 3.4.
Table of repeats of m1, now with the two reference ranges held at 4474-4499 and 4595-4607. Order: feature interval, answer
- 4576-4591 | -2.4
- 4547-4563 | -1.6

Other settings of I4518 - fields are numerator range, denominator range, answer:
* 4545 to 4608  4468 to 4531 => 1.01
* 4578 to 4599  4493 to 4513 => 1.04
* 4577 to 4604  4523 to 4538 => 0.97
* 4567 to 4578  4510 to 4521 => 0.95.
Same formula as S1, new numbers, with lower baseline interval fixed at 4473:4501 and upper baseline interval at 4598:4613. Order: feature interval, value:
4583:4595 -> -0.210 mag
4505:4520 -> -0.105 mag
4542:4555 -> -0.138 mag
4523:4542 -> -0.141 mag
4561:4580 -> -0.127 mag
